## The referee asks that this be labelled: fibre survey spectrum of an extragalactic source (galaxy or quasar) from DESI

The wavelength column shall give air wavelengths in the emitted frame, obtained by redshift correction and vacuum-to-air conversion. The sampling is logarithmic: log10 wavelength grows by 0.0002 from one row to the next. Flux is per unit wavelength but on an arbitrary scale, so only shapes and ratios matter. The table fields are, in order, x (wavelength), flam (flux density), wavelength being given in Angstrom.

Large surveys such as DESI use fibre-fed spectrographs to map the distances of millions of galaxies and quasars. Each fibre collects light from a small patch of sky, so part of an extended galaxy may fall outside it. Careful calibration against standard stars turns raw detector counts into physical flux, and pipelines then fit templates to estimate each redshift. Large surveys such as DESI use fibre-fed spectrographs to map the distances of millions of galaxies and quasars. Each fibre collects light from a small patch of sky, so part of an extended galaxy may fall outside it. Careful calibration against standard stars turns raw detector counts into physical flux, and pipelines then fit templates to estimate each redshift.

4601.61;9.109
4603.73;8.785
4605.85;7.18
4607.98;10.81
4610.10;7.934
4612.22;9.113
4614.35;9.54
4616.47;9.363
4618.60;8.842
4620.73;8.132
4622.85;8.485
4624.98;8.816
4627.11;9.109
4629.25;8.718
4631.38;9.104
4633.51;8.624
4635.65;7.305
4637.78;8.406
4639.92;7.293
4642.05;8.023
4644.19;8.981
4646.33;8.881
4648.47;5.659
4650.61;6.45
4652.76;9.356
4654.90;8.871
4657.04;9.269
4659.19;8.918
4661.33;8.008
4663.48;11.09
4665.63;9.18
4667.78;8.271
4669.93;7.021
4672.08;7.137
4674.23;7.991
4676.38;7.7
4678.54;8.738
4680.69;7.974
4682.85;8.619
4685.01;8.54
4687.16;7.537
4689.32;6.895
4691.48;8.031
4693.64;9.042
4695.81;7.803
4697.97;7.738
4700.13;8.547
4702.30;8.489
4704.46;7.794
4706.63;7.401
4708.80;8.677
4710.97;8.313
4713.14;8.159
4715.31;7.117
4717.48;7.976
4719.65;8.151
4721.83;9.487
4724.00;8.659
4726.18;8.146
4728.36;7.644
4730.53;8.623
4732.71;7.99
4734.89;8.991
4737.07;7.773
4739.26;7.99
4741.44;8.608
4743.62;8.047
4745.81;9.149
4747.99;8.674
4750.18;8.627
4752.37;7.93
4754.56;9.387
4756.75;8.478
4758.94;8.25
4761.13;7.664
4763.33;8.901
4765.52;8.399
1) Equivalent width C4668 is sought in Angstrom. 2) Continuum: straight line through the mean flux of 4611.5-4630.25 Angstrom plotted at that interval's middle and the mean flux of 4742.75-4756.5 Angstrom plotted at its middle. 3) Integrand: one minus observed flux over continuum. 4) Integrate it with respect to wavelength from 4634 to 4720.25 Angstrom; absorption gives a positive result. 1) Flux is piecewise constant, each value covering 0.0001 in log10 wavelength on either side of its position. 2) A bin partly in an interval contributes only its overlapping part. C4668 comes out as 6.3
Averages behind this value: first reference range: 8.9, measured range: 8.14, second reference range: 8.63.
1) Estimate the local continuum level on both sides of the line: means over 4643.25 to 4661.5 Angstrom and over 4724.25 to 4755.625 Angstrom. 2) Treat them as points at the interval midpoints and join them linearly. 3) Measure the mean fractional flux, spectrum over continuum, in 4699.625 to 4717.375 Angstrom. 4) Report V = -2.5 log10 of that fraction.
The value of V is 0.04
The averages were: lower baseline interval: 8.27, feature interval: 8.04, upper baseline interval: 8.4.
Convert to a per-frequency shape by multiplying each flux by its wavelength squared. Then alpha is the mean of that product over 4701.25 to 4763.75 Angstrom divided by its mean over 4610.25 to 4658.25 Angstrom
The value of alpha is 1.0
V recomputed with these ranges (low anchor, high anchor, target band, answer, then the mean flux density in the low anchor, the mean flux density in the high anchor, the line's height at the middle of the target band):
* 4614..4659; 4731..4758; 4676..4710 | 0.05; 8.43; 8.47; 8.45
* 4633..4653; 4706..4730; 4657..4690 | -0.04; 7.81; 8.18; 7.96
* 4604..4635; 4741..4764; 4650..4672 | 0.01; 8.82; 8.51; 8.72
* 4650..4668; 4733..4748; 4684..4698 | 0.10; 8.91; 8.42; 8.72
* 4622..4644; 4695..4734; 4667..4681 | 0.06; 8.41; 8.16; 8.28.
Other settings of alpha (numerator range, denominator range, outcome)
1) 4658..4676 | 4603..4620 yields 0.97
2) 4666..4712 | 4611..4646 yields 0.96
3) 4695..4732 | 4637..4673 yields 1.01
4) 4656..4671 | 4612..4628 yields 1.01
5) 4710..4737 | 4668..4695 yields 1.06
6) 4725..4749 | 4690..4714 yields 1.04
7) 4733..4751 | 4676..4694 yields 1.07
